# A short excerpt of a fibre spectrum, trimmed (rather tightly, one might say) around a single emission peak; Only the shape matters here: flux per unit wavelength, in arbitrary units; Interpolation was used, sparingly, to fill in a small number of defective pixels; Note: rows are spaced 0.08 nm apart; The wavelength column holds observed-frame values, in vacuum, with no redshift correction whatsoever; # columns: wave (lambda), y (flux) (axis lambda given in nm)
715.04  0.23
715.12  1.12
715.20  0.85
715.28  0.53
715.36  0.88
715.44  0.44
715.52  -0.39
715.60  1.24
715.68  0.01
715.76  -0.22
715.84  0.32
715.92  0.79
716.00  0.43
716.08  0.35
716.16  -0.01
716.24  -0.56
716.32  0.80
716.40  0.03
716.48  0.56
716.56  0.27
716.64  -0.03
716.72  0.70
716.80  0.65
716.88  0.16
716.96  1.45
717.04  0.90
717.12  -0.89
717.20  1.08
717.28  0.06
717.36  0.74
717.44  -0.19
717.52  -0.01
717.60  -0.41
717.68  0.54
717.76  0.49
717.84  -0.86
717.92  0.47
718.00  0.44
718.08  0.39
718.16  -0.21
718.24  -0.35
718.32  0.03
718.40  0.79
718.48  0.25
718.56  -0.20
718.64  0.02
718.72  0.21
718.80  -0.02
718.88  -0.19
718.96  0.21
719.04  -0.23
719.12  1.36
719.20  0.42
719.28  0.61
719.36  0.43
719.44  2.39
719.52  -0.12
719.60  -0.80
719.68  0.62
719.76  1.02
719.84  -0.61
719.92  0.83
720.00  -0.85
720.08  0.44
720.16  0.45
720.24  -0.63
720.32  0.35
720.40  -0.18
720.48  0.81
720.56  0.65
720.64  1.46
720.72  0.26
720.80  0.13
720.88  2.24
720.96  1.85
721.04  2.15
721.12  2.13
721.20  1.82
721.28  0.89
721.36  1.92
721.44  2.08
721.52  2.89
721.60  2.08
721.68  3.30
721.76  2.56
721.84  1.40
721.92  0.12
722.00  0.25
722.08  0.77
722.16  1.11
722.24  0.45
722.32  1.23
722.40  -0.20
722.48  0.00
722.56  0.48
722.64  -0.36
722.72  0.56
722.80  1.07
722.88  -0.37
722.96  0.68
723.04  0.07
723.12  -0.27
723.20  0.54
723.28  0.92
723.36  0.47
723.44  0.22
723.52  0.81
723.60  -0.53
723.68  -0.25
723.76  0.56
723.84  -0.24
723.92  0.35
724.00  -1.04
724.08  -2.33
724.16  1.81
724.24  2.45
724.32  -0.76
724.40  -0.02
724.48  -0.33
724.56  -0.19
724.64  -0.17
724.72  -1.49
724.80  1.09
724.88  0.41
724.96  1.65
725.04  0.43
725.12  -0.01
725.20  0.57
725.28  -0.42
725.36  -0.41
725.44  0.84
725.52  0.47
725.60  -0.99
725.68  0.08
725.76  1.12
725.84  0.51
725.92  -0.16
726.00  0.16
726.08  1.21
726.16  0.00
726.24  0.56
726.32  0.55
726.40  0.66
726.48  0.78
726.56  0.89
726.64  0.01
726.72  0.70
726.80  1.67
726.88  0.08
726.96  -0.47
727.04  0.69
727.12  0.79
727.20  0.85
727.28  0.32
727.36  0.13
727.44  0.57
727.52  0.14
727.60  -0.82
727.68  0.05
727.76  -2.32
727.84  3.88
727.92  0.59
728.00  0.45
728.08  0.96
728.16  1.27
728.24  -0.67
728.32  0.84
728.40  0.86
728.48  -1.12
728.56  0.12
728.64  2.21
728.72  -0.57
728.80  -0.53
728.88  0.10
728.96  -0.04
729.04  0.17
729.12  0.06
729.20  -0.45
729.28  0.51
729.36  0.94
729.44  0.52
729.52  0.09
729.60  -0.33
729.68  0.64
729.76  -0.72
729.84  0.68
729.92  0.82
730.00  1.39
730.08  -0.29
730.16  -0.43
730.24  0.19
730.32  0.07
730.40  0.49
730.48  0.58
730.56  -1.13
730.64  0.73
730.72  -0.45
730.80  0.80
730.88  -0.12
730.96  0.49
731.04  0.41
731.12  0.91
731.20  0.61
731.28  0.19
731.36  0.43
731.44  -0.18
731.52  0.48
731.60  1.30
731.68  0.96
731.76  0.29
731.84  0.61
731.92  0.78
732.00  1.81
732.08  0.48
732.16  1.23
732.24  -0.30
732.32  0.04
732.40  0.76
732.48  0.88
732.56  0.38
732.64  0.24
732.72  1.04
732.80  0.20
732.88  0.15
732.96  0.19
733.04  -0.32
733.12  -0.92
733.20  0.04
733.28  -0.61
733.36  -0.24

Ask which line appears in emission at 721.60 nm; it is [O II]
